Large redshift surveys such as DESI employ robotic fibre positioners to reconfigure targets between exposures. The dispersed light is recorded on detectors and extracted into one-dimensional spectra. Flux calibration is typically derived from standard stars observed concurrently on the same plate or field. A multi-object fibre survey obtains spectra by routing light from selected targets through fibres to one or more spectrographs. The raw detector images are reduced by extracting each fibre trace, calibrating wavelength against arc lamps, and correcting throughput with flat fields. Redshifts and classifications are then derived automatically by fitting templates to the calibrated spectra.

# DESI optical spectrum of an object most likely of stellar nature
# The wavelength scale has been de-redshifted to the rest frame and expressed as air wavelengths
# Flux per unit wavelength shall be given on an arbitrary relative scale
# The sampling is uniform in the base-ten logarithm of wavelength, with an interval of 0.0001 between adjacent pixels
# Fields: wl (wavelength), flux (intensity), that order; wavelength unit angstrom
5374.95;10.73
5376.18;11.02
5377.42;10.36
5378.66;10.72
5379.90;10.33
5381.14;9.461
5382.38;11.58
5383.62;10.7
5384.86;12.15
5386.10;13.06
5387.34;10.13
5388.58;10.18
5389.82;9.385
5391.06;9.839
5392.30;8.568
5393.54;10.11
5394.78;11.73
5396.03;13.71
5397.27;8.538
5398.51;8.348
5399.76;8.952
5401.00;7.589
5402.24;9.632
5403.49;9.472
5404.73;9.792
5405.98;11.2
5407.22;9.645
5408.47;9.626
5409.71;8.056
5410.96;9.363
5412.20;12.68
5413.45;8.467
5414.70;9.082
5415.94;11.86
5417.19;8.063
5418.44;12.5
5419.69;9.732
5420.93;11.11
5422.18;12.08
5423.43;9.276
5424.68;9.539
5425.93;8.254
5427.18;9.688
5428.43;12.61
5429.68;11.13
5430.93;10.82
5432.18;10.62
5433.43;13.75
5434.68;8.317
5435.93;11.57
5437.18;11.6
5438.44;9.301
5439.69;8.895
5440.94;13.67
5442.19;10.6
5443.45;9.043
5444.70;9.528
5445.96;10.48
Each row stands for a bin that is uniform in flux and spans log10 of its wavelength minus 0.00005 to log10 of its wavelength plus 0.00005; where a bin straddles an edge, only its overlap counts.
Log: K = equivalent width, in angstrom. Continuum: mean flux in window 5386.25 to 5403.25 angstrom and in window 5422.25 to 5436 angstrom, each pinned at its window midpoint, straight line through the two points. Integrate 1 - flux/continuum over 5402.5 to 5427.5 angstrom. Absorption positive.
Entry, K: 0.65 angstrom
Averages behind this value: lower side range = 9.83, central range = 9.97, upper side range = 10.5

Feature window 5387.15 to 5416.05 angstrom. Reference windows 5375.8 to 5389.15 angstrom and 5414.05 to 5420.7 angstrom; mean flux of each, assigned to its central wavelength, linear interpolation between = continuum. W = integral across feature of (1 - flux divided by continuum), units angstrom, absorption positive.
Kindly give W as 2.1 angstrom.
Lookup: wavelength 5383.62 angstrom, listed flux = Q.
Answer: 10.7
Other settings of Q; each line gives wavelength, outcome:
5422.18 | 12.08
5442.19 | 10.6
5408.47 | 9.626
